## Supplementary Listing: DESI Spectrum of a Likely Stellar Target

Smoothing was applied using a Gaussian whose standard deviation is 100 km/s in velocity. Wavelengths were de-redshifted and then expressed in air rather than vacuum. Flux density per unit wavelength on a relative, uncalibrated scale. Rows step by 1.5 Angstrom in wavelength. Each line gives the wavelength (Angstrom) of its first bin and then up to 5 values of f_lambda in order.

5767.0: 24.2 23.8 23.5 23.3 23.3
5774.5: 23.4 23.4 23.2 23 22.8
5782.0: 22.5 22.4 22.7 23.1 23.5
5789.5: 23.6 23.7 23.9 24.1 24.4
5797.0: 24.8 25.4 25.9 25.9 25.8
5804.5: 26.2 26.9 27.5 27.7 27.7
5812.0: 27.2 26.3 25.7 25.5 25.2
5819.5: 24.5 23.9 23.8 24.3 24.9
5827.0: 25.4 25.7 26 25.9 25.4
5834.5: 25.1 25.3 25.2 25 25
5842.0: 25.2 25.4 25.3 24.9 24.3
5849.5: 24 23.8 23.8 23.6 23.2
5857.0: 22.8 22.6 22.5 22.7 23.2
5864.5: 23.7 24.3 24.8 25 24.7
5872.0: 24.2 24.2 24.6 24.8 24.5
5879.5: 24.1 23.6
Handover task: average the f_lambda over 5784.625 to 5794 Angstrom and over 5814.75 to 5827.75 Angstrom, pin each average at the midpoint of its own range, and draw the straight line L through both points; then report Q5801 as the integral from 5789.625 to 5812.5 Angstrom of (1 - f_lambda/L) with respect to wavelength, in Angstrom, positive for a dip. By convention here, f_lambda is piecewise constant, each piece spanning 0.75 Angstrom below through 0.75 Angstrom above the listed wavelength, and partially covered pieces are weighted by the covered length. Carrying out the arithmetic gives -1.7 Angstrom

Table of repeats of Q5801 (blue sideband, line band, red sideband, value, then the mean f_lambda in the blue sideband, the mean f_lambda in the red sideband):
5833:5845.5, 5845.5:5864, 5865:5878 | 1.0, 25.2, 24.6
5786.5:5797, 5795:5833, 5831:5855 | -2.2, 23.9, 24.8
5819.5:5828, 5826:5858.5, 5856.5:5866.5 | -1.2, 24.5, 23.1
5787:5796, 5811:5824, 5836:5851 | -0.5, 23.8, 24.9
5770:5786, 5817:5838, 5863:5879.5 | -1.1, 23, 24.4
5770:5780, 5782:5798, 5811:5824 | 0.3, 23.3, 25.3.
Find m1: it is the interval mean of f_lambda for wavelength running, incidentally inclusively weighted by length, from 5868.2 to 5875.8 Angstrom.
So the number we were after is 24.5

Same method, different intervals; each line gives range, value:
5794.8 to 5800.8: 25.1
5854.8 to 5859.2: 22.9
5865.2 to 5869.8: 24.7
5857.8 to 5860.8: 22.6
